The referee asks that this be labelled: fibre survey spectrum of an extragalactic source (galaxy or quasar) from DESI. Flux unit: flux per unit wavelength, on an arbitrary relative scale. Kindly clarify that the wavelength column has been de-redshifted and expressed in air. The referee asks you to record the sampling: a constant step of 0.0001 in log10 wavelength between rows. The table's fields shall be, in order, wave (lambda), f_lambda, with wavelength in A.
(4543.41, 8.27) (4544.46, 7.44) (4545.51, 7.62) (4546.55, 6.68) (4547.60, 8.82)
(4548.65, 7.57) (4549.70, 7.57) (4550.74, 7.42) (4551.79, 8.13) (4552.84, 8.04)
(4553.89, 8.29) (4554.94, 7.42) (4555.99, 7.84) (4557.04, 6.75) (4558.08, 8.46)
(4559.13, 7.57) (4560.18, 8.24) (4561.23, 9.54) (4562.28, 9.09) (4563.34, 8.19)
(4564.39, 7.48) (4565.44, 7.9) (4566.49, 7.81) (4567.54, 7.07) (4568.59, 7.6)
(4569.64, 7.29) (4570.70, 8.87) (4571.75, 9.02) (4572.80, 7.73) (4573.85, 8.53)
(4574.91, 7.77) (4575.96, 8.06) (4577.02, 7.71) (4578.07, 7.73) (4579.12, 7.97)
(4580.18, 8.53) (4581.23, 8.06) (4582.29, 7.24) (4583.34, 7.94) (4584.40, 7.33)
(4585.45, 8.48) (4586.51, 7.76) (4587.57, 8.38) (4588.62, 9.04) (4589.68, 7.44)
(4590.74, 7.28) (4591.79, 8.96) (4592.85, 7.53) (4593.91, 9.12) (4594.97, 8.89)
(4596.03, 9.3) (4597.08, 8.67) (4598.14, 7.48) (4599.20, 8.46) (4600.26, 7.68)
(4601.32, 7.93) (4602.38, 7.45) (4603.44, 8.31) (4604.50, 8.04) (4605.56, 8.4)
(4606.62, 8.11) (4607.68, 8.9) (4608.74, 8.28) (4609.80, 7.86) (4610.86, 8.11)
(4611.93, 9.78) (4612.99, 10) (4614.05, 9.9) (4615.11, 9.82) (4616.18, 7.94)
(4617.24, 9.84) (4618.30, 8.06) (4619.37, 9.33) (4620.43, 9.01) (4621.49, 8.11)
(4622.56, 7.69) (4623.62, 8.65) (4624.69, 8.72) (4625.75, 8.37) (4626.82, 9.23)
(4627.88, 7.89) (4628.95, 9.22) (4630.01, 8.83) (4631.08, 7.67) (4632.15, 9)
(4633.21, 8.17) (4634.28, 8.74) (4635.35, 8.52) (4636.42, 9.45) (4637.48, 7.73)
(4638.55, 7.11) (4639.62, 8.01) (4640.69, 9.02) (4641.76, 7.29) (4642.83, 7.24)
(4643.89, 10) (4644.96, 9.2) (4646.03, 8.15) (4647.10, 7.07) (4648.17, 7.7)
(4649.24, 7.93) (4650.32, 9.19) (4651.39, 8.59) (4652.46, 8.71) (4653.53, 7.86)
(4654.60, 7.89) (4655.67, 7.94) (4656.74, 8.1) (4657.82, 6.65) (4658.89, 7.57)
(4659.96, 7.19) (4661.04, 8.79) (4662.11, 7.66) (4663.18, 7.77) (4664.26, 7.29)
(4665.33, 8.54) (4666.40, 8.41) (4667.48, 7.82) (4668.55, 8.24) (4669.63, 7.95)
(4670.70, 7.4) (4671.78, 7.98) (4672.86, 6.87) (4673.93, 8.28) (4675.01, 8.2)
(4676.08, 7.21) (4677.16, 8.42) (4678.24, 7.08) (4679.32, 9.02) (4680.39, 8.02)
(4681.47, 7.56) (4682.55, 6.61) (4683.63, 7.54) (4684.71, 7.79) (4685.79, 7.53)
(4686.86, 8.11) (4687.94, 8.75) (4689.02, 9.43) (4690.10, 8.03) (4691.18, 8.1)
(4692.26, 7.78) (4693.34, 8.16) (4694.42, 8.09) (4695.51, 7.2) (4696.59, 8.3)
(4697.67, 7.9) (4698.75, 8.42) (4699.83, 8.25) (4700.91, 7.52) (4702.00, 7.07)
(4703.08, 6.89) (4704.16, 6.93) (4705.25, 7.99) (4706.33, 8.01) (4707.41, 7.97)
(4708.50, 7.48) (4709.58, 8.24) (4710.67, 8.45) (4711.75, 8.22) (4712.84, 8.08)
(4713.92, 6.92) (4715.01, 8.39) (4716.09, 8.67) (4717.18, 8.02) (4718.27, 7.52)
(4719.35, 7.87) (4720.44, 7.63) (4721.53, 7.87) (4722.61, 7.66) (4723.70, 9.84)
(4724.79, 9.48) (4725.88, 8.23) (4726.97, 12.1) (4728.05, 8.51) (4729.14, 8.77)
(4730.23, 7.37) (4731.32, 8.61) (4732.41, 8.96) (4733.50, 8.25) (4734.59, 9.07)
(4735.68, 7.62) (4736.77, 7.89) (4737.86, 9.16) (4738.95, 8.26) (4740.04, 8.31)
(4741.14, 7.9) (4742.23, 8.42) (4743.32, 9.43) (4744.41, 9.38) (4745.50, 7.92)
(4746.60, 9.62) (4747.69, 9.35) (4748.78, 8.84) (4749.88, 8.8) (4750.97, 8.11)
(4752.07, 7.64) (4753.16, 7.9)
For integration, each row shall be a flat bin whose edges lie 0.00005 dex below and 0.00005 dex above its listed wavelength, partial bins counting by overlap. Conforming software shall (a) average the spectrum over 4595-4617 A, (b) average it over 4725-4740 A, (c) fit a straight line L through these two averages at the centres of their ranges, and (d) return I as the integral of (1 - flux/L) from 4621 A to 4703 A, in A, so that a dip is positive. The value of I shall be 5.2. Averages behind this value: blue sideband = 8.55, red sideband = 8.69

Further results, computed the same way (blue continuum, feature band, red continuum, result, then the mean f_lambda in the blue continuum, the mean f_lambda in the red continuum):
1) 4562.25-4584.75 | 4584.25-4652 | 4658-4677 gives -4.8 A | 7.93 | 7.83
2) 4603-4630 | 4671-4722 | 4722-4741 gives 4.8 A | 8.71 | 8.69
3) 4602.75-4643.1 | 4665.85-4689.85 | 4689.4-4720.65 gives 0.5 A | 8.54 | 7.87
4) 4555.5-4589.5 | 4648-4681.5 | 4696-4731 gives 0.7 A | 8.03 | 8.15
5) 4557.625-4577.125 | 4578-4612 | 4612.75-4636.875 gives 1.0 A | 8.1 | 8.77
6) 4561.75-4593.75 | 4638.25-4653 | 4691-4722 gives -0.6 A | 8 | 7.86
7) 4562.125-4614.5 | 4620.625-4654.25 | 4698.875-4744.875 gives -0.6 A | 8.2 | 8.27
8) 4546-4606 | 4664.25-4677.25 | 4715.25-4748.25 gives 0.7 A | 8.03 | 8.59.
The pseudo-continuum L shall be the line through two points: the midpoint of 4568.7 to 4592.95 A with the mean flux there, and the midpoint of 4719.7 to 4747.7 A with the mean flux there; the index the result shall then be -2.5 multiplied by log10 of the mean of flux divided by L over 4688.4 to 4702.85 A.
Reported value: 0.07 mag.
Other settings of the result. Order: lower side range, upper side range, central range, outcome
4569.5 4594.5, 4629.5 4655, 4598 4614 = -0.03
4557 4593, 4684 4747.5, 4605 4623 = -0.09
